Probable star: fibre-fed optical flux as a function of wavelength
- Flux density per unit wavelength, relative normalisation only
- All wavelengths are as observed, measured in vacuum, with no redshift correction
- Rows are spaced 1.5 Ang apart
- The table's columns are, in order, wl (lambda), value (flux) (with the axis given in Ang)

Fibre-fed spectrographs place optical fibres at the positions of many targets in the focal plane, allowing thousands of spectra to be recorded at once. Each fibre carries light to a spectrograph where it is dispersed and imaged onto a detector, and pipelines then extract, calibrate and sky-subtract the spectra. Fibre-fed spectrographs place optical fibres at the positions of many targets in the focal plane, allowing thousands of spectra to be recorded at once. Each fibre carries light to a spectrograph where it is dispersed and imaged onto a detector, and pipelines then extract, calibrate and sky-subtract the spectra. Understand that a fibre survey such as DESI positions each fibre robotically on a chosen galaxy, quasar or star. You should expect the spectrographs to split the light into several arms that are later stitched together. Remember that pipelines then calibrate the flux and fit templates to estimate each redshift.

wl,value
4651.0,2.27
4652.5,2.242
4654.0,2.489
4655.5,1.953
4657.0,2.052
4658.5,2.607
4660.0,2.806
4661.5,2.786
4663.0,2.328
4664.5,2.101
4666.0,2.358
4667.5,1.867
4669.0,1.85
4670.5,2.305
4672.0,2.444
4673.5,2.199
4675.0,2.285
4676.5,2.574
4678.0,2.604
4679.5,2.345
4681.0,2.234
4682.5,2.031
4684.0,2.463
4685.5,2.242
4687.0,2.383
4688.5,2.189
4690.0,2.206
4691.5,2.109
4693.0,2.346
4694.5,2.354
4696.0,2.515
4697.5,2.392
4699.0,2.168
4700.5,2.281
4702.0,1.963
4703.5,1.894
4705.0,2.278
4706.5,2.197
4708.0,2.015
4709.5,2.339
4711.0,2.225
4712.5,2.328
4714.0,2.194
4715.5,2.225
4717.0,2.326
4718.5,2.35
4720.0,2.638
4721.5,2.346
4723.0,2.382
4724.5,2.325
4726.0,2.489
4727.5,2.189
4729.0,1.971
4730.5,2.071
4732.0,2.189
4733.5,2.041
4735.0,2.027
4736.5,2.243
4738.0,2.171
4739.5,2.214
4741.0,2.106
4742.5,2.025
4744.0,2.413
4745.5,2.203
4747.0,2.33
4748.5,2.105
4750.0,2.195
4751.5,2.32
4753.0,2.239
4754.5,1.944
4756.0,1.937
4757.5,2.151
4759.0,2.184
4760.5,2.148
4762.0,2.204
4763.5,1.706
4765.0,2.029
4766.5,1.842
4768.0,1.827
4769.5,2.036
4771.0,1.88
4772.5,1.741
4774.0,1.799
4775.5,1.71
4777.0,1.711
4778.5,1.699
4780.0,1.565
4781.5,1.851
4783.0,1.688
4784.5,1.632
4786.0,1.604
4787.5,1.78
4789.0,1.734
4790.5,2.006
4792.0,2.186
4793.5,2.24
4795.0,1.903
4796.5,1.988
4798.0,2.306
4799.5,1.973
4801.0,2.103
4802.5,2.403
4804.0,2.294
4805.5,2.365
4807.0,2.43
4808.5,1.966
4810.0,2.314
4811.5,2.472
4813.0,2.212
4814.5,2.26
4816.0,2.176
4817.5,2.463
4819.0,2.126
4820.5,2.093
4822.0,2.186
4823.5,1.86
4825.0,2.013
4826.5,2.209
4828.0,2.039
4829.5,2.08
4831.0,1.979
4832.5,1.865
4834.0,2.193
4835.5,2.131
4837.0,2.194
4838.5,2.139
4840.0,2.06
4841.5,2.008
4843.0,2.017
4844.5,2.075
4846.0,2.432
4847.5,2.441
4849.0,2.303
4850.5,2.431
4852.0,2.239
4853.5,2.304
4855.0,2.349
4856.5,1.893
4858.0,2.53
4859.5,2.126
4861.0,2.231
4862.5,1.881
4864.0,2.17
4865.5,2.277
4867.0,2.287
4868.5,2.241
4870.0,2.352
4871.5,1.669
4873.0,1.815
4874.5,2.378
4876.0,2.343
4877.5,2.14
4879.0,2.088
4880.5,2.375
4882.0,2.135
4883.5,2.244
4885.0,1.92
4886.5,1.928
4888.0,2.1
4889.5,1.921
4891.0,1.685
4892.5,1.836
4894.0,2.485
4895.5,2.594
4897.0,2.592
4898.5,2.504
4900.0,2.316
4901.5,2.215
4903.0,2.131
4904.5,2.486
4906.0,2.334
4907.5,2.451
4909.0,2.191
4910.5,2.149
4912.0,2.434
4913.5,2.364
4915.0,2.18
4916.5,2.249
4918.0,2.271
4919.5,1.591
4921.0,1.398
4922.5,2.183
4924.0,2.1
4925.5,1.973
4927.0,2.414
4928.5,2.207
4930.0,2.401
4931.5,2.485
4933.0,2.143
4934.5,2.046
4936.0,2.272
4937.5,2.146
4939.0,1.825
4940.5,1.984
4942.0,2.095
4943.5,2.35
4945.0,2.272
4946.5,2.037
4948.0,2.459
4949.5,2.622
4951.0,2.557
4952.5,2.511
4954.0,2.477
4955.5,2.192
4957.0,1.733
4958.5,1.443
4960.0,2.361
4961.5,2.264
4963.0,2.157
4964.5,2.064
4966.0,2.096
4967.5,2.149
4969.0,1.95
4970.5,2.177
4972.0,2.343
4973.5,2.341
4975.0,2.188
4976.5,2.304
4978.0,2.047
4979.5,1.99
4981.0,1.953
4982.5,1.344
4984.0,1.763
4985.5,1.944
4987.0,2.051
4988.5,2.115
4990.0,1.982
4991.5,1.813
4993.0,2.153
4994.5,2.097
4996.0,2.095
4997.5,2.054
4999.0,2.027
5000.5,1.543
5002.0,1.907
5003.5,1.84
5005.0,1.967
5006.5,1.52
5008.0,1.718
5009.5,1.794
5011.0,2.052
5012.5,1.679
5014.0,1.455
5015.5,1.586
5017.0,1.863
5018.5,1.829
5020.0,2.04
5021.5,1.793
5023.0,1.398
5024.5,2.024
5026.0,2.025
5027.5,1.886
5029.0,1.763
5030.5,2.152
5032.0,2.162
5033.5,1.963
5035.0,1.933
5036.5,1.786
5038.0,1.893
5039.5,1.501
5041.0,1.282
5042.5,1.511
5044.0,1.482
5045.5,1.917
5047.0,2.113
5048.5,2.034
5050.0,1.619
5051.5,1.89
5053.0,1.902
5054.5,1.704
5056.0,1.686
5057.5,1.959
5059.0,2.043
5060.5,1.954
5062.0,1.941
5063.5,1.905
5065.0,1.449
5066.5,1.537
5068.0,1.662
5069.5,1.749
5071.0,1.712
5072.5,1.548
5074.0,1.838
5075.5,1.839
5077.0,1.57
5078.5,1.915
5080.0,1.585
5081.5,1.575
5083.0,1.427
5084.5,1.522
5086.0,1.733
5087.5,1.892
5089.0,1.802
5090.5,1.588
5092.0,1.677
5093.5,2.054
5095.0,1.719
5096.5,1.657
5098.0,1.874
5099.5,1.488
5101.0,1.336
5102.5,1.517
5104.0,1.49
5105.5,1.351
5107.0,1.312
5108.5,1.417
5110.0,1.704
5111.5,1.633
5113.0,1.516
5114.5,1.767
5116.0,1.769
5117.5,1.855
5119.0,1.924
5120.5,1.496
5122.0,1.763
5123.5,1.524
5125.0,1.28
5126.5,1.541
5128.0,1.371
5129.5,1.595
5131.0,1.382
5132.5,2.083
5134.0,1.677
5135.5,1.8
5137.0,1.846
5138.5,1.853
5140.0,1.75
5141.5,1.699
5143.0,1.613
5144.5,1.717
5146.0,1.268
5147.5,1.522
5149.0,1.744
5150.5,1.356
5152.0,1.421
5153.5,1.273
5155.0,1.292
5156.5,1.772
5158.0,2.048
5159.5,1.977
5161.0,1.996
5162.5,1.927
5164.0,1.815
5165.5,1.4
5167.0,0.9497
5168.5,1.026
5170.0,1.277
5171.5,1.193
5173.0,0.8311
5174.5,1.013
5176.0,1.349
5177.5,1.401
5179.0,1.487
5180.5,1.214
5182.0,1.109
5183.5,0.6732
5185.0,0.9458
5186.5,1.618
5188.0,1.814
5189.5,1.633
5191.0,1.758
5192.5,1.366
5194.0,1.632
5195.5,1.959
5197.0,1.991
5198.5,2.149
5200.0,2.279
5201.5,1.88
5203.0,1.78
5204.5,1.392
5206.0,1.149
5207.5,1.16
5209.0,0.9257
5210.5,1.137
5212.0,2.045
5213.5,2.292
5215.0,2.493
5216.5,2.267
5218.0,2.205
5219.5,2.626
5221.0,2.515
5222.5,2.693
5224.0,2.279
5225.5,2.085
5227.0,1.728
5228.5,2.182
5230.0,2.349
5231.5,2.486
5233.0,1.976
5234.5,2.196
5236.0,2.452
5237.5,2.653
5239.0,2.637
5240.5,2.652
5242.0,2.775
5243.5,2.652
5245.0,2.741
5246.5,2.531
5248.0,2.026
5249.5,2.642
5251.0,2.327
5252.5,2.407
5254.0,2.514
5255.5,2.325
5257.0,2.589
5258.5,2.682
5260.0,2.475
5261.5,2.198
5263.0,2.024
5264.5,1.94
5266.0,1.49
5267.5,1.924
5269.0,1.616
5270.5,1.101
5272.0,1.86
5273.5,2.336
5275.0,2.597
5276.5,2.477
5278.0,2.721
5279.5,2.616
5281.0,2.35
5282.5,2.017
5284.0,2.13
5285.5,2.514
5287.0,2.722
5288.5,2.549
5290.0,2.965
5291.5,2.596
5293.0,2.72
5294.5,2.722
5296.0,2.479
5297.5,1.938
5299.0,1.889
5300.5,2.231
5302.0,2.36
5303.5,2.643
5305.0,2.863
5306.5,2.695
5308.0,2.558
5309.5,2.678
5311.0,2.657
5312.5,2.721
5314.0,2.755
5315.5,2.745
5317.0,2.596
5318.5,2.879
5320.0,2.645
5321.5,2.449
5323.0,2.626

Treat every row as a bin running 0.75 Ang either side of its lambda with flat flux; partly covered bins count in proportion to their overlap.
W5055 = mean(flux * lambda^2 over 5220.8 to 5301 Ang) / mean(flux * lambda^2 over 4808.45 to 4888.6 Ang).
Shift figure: 1.3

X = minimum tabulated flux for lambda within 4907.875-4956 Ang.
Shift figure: 1.398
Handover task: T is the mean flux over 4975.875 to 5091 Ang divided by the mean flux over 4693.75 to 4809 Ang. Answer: 0.86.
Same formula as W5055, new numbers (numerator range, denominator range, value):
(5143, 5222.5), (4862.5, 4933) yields 0.83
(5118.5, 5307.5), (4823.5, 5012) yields 1.03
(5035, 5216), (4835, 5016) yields 0.83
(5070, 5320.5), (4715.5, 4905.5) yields 1.06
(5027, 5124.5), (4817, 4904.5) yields 0.86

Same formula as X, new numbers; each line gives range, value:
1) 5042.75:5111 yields 1.312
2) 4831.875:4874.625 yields 1.669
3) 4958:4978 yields 1.443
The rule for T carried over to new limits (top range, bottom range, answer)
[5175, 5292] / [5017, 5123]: 1.20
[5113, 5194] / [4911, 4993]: 0.72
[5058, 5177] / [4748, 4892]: 0.77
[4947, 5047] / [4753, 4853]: 0.95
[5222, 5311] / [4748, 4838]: 1.16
